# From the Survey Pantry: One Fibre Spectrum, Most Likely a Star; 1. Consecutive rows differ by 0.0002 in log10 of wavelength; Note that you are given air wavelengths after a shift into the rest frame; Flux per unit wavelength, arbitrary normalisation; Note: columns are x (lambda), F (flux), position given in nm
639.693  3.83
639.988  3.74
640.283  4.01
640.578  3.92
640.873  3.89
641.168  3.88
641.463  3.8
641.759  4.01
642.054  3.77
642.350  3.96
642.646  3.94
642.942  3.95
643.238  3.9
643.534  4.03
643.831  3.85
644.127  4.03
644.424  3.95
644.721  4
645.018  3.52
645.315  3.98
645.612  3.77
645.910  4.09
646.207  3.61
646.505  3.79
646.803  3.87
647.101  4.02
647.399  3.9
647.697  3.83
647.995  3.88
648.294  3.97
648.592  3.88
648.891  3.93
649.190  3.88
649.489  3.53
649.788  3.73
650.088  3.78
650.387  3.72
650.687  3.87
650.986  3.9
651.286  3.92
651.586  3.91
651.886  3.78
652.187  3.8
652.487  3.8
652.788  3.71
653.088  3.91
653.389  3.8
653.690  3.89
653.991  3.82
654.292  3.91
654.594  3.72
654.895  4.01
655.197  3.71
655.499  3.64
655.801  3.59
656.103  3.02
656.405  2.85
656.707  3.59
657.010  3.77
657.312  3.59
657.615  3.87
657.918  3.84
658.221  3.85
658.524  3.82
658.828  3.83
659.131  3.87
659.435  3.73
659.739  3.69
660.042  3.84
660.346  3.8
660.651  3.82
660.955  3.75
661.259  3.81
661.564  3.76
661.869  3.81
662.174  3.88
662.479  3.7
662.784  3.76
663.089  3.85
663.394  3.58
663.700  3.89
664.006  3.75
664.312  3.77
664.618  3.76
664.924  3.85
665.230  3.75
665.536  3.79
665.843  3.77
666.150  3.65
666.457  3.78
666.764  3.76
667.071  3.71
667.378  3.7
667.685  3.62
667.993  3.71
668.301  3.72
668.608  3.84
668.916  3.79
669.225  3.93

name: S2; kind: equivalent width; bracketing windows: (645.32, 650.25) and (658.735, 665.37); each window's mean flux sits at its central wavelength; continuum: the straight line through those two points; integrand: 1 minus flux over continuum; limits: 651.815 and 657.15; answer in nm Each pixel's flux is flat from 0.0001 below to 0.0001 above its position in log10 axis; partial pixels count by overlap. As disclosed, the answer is 0.19 nm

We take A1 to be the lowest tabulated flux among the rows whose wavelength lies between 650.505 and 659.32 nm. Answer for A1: 2.85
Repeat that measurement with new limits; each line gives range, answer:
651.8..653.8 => 3.71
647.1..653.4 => 3.53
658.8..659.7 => 3.73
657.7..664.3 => 3.58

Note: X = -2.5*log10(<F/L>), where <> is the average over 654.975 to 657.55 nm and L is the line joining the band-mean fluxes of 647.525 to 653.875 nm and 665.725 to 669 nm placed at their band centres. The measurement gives 0.089 mag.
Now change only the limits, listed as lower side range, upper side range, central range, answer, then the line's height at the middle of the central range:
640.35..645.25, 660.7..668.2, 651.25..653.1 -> 0.005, 3.84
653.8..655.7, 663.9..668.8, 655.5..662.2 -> 0.024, 3.78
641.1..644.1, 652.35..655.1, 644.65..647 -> 0.019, 3.89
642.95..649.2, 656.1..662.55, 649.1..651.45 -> 0.013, 3.84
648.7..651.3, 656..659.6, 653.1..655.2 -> -0.038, 3.72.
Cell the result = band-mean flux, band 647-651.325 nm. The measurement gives 3.85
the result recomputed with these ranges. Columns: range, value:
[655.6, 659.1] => 3.61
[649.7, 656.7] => 3.73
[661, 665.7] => 3.78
